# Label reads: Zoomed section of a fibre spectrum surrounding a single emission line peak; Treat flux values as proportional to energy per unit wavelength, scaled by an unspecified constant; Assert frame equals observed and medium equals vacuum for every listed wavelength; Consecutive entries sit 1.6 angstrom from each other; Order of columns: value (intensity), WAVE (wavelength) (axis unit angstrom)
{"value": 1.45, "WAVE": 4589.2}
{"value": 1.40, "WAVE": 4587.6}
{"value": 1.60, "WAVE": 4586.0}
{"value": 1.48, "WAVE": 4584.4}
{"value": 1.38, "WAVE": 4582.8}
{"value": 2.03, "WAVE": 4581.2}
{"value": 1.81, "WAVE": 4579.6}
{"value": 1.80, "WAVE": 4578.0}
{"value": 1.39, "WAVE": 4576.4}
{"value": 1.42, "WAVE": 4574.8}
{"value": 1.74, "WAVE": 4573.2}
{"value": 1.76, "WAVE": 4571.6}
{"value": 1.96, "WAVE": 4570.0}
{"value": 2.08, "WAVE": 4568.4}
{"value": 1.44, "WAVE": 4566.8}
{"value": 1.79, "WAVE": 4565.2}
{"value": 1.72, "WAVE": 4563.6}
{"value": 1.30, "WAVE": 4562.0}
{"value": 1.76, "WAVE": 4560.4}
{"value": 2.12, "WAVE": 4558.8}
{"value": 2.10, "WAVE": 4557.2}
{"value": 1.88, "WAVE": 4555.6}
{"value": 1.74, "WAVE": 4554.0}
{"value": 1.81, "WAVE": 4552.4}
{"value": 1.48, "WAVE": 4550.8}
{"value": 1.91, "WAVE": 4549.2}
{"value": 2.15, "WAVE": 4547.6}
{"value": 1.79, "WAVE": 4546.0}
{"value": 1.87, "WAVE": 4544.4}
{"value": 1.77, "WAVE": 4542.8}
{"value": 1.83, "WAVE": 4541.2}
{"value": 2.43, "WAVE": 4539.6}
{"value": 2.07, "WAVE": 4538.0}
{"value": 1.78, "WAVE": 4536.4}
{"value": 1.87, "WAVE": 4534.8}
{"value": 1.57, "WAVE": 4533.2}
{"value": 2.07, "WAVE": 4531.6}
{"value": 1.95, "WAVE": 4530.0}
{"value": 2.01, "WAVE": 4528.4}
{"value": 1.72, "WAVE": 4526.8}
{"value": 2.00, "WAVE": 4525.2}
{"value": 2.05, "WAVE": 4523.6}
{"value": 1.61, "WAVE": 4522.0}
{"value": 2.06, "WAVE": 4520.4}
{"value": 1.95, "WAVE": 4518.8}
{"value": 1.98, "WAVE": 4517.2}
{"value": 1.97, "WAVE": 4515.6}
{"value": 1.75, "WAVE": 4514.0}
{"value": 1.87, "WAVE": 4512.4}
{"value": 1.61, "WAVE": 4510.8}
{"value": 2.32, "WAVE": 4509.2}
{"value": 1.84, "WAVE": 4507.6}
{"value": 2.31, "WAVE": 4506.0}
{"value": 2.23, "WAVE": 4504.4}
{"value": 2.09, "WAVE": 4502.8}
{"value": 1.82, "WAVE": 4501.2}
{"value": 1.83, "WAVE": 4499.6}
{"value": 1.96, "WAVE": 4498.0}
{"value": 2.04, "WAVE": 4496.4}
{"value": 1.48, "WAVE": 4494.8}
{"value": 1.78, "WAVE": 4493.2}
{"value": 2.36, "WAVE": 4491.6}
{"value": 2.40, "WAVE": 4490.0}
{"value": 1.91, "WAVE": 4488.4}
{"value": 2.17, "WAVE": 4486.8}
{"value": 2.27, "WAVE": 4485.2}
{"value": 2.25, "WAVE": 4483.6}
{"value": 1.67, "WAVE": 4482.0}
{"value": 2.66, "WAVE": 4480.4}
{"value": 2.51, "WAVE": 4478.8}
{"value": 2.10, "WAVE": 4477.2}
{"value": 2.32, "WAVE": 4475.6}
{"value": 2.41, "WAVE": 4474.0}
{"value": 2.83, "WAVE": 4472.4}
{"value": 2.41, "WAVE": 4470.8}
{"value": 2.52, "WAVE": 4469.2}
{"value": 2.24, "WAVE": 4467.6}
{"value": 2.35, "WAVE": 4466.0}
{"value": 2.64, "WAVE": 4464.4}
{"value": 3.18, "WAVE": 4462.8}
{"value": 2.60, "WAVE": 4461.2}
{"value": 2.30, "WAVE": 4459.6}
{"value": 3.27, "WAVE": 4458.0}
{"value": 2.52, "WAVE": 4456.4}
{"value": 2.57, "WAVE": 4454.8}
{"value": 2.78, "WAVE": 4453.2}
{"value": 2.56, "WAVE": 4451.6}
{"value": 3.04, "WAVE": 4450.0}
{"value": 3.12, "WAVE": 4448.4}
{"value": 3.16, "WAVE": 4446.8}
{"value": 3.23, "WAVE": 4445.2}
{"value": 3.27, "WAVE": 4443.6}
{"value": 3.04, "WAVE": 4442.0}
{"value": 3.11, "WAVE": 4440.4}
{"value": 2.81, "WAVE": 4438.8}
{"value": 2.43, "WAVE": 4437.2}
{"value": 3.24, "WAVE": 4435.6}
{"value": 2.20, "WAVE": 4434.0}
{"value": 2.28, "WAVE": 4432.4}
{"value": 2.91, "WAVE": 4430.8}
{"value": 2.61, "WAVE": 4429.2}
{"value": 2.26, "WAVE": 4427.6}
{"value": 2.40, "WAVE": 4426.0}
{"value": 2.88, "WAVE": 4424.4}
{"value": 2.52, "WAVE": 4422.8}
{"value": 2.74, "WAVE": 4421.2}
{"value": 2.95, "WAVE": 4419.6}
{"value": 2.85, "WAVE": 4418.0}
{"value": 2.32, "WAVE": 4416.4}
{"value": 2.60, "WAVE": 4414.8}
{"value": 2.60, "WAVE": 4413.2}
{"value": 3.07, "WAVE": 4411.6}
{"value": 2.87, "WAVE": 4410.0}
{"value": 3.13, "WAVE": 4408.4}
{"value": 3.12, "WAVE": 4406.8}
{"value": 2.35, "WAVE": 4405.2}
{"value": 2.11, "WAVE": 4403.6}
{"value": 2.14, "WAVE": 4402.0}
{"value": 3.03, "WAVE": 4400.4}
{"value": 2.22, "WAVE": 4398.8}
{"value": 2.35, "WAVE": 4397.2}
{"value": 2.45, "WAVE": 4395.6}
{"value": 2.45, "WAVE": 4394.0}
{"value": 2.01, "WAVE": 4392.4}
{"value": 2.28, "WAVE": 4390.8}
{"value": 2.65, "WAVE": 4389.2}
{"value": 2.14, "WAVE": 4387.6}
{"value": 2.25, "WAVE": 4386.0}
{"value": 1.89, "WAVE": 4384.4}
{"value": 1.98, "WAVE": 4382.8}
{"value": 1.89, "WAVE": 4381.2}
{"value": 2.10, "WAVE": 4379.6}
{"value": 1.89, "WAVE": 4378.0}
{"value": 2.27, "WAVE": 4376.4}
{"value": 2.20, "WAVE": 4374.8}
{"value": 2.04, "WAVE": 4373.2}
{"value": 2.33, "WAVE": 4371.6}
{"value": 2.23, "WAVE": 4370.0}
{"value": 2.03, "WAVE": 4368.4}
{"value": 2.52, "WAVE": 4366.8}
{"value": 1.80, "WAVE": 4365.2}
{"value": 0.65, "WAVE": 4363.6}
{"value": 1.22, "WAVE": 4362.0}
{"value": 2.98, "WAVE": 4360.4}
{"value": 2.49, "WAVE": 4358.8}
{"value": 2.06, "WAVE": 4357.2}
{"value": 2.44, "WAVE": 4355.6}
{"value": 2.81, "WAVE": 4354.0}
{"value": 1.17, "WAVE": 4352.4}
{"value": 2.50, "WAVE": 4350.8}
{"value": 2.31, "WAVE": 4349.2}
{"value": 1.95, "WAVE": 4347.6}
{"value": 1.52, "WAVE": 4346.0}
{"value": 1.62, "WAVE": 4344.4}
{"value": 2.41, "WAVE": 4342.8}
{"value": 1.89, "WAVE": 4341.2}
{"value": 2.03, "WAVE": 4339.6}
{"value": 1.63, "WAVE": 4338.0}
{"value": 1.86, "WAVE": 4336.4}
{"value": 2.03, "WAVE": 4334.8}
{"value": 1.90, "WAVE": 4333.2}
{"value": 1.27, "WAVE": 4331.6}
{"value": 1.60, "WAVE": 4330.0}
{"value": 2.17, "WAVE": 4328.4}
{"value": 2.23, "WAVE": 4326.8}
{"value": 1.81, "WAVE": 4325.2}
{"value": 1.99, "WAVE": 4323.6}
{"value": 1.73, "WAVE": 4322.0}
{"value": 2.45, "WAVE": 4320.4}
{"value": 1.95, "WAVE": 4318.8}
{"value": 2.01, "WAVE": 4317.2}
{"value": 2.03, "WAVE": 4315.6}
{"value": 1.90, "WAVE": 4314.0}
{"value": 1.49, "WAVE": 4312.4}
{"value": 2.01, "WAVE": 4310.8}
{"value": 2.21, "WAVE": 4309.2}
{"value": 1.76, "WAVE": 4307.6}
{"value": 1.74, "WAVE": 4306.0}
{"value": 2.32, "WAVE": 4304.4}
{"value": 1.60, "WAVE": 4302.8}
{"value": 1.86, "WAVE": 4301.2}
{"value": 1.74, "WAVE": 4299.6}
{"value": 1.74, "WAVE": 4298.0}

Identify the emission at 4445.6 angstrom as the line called C III] 1909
